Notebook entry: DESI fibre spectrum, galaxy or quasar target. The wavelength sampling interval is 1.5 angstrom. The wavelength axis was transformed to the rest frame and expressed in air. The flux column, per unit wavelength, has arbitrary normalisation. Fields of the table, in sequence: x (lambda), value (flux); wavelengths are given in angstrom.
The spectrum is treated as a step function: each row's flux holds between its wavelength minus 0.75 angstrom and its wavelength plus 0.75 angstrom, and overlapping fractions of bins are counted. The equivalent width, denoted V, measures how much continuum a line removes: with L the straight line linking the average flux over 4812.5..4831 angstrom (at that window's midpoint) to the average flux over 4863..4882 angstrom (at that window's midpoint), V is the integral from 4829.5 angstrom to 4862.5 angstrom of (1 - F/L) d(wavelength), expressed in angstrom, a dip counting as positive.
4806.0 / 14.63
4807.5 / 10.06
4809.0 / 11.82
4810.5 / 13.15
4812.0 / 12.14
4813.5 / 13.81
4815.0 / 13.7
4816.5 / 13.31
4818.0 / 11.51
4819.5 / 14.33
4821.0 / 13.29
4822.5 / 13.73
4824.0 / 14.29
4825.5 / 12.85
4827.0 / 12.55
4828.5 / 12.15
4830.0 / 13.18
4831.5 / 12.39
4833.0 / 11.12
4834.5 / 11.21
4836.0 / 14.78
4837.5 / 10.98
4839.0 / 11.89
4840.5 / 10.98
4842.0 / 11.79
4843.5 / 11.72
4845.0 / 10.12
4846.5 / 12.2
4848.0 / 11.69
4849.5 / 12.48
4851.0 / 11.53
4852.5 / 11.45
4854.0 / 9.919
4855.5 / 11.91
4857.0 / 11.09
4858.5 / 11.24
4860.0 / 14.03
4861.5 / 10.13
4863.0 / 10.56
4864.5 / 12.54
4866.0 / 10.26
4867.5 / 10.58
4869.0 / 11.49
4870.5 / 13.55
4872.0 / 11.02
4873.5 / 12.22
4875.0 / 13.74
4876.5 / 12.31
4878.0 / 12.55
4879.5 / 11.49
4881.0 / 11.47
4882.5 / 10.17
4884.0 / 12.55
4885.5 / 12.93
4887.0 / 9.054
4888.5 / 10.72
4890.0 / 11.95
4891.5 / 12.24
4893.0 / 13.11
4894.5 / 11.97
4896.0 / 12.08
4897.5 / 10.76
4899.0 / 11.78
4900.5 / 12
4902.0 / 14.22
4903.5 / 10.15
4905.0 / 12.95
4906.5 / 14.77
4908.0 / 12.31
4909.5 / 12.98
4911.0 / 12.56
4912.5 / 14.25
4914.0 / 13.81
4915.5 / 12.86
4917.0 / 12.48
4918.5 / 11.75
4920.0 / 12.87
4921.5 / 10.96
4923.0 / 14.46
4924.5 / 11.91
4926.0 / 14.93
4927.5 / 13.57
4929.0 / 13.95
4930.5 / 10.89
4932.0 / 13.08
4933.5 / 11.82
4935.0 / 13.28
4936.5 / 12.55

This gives 2.26 angstrom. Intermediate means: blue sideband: 13.2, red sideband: 11.9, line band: 11.7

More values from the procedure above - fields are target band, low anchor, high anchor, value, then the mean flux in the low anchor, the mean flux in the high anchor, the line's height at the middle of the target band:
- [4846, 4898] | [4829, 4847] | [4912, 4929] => 2.9 angstrom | 11.9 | 13.1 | 12.4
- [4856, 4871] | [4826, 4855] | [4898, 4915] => 0.8 angstrom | 11.8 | 12.9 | 12.2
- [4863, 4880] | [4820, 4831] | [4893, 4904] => 0.7 angstrom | 13.2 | 12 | 12.4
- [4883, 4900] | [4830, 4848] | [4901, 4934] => 1.1 angstrom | 11.8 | 12.9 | 12.5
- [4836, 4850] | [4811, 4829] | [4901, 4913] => 1.5 angstrom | 13.2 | 13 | 13.1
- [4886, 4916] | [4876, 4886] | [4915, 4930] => 0.2 angstrom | 11.9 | 12.9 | 12.4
